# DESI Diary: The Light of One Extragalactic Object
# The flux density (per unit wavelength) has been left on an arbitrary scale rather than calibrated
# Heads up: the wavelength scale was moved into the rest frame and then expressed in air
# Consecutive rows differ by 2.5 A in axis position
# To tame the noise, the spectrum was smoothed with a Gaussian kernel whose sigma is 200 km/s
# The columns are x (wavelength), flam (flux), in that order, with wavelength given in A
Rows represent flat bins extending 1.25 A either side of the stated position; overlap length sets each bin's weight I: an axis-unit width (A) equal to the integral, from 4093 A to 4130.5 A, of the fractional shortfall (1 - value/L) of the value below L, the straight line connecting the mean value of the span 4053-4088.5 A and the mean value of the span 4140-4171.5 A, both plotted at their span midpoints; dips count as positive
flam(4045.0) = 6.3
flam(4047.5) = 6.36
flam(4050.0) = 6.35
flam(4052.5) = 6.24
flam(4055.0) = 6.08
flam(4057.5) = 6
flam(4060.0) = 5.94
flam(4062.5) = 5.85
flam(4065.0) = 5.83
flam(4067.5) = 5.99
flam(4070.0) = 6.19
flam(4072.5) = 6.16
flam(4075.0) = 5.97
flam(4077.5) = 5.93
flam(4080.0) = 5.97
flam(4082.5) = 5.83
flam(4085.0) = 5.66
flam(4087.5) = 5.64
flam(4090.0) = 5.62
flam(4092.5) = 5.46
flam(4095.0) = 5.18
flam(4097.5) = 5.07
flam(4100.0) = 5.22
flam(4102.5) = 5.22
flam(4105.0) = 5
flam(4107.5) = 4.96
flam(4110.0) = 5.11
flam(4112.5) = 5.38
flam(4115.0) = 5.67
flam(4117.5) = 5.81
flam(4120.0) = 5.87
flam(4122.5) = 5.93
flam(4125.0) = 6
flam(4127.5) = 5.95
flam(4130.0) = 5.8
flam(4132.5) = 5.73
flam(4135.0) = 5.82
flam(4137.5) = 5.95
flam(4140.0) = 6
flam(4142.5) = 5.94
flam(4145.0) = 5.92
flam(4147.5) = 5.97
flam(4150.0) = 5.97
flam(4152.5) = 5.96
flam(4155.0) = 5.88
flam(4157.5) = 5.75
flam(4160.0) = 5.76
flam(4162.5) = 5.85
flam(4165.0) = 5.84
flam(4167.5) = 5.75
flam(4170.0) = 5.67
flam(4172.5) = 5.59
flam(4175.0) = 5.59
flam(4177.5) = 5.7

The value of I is 2.7 A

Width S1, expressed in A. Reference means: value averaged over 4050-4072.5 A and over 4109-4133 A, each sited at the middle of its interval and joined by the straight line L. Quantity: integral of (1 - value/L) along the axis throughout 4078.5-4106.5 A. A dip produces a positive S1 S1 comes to 2.1 A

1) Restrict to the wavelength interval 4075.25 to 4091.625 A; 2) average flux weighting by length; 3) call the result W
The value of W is 5.78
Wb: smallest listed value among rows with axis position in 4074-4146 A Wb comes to 4.96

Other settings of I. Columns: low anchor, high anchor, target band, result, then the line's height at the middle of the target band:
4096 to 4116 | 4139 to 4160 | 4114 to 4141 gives -1.55 A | 5.55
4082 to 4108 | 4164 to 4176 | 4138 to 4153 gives -1.03 A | 5.58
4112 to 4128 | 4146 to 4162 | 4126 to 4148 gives -0.18 A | 5.85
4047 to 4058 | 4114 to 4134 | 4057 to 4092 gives 1.21 A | 6.1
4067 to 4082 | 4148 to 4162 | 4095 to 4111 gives 2.33 A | 5.97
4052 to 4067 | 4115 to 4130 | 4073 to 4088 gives 0.22 A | 5.95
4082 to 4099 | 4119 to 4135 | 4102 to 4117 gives 1.14 A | 5.68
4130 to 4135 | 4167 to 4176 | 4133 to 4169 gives -1.06 A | 5.71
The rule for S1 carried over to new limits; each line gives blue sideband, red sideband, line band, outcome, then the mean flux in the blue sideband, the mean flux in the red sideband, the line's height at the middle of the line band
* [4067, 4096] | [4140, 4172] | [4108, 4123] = 0.6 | 5.8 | 5.85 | 5.83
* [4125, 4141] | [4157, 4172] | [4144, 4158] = -0.2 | 5.88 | 5.76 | 5.81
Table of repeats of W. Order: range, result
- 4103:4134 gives 5.59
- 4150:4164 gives 5.85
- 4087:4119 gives 5.33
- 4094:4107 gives 5.13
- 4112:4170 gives 5.85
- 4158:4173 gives 5.75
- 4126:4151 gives 5.91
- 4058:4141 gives 5.69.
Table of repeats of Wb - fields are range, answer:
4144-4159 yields 5.75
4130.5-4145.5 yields 5.73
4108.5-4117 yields 5.11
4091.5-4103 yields 5.07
